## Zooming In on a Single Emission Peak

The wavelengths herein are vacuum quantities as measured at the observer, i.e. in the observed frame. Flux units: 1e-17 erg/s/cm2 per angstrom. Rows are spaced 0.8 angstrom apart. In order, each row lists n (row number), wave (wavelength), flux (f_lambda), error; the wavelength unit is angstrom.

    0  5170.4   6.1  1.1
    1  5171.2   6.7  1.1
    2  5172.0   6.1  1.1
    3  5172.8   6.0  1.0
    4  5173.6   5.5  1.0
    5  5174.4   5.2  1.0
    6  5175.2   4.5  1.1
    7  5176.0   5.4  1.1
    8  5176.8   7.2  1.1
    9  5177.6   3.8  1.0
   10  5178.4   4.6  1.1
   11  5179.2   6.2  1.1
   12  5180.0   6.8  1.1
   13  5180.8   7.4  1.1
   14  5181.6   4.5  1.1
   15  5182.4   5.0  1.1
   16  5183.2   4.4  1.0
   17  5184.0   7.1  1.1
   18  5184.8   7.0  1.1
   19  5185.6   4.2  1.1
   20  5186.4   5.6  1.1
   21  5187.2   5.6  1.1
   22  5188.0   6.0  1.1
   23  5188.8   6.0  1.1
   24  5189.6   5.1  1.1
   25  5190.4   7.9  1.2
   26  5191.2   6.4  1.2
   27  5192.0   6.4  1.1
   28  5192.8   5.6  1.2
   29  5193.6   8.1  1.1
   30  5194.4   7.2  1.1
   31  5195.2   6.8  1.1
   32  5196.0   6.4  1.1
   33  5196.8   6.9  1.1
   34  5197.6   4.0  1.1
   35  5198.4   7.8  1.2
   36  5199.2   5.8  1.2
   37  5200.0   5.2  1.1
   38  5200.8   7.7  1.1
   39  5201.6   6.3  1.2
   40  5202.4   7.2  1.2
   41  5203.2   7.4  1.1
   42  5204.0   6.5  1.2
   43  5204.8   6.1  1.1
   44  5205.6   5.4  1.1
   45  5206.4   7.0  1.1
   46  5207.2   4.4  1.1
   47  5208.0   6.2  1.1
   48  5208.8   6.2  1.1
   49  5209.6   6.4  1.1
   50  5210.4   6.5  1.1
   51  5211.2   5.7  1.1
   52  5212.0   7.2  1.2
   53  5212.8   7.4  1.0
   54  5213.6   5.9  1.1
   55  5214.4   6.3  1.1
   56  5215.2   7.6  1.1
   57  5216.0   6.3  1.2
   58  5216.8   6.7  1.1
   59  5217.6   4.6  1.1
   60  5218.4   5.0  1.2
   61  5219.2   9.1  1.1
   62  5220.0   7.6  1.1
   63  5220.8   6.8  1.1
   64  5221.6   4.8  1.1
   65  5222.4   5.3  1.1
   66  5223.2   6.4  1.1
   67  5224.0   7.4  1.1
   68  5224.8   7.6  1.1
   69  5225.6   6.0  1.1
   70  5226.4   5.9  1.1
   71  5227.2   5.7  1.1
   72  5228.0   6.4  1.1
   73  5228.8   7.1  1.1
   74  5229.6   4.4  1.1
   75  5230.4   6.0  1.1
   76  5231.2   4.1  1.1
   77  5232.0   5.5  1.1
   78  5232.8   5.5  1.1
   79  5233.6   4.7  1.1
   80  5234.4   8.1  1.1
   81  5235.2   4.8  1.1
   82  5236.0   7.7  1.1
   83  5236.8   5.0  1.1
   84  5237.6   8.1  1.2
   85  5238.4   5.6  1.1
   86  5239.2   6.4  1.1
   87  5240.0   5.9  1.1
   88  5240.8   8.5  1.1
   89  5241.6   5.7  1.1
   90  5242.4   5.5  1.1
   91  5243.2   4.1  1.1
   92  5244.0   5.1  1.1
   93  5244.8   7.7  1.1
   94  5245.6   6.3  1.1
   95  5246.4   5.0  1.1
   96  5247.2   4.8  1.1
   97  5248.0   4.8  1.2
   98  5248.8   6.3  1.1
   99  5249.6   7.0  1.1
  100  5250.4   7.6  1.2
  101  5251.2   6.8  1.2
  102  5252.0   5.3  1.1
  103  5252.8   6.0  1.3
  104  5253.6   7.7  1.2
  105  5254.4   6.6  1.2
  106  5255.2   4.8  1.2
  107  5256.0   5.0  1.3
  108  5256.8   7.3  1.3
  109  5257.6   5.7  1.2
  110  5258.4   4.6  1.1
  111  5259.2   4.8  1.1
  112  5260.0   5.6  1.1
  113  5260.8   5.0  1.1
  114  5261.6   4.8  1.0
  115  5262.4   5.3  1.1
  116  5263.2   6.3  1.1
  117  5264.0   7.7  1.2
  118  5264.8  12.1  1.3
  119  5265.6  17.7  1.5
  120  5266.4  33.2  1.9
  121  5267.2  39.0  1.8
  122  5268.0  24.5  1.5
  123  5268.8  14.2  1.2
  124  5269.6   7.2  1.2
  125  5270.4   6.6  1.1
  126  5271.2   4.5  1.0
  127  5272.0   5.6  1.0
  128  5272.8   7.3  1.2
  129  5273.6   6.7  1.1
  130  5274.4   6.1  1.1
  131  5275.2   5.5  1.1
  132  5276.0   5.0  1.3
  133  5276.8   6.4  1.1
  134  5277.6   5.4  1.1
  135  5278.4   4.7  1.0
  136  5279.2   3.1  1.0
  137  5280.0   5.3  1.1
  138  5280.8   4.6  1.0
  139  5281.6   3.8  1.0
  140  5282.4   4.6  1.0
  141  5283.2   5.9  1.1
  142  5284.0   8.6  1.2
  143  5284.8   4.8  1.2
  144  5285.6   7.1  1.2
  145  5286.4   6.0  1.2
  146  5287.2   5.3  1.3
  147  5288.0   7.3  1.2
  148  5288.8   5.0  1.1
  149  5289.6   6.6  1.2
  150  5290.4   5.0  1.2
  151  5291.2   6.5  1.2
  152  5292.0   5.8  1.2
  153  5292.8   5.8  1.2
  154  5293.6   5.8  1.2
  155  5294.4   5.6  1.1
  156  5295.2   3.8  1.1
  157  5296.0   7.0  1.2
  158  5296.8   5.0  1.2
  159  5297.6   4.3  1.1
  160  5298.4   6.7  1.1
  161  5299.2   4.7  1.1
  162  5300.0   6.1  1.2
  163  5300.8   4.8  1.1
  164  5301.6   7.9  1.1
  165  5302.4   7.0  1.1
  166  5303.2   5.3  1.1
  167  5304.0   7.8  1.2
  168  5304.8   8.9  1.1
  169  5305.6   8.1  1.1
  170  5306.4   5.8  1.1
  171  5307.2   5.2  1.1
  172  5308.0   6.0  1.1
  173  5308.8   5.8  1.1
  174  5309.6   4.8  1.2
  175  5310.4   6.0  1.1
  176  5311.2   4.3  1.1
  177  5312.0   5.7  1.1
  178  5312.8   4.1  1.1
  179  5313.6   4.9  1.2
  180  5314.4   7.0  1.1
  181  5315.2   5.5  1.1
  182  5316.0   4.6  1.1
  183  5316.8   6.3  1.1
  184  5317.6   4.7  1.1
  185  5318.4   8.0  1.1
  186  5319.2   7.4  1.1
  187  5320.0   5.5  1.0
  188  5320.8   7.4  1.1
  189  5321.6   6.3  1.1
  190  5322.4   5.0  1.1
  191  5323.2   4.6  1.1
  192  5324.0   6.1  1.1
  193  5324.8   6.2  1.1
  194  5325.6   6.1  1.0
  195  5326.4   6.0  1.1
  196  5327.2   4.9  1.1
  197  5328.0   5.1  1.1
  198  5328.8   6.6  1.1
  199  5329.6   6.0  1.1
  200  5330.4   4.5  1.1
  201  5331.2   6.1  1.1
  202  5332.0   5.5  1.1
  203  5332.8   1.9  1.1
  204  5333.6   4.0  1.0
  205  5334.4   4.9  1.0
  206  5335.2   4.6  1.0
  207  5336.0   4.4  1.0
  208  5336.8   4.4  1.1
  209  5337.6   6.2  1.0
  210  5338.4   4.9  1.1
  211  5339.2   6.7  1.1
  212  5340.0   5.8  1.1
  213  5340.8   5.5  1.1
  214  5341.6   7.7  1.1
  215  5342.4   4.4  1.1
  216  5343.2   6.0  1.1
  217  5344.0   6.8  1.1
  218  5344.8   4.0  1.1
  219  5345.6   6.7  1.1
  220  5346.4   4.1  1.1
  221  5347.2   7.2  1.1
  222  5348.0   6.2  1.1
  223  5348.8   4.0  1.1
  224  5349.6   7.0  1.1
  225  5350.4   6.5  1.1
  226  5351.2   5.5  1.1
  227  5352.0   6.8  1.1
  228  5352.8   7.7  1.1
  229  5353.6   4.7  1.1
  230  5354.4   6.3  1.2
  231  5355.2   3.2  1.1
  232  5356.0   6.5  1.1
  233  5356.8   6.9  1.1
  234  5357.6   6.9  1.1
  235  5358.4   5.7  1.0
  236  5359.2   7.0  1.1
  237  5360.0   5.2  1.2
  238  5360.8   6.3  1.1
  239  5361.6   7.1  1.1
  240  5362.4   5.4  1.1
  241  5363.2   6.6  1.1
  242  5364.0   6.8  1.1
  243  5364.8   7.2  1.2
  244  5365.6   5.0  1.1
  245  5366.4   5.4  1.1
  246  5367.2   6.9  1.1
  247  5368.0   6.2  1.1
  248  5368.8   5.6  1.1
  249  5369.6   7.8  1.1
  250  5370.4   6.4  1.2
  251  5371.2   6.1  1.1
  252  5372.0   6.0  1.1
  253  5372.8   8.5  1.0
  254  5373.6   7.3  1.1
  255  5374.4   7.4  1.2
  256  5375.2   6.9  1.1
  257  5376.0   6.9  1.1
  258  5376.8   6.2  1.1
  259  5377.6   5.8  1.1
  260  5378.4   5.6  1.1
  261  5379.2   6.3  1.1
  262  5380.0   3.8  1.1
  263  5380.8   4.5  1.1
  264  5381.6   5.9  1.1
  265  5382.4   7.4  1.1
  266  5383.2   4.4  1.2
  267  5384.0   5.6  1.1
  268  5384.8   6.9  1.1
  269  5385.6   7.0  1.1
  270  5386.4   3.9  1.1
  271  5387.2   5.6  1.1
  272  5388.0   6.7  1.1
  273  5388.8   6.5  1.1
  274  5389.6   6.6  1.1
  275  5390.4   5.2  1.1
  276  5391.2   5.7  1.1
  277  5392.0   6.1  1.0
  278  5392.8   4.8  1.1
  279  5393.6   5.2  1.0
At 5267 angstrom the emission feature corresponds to H-beta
